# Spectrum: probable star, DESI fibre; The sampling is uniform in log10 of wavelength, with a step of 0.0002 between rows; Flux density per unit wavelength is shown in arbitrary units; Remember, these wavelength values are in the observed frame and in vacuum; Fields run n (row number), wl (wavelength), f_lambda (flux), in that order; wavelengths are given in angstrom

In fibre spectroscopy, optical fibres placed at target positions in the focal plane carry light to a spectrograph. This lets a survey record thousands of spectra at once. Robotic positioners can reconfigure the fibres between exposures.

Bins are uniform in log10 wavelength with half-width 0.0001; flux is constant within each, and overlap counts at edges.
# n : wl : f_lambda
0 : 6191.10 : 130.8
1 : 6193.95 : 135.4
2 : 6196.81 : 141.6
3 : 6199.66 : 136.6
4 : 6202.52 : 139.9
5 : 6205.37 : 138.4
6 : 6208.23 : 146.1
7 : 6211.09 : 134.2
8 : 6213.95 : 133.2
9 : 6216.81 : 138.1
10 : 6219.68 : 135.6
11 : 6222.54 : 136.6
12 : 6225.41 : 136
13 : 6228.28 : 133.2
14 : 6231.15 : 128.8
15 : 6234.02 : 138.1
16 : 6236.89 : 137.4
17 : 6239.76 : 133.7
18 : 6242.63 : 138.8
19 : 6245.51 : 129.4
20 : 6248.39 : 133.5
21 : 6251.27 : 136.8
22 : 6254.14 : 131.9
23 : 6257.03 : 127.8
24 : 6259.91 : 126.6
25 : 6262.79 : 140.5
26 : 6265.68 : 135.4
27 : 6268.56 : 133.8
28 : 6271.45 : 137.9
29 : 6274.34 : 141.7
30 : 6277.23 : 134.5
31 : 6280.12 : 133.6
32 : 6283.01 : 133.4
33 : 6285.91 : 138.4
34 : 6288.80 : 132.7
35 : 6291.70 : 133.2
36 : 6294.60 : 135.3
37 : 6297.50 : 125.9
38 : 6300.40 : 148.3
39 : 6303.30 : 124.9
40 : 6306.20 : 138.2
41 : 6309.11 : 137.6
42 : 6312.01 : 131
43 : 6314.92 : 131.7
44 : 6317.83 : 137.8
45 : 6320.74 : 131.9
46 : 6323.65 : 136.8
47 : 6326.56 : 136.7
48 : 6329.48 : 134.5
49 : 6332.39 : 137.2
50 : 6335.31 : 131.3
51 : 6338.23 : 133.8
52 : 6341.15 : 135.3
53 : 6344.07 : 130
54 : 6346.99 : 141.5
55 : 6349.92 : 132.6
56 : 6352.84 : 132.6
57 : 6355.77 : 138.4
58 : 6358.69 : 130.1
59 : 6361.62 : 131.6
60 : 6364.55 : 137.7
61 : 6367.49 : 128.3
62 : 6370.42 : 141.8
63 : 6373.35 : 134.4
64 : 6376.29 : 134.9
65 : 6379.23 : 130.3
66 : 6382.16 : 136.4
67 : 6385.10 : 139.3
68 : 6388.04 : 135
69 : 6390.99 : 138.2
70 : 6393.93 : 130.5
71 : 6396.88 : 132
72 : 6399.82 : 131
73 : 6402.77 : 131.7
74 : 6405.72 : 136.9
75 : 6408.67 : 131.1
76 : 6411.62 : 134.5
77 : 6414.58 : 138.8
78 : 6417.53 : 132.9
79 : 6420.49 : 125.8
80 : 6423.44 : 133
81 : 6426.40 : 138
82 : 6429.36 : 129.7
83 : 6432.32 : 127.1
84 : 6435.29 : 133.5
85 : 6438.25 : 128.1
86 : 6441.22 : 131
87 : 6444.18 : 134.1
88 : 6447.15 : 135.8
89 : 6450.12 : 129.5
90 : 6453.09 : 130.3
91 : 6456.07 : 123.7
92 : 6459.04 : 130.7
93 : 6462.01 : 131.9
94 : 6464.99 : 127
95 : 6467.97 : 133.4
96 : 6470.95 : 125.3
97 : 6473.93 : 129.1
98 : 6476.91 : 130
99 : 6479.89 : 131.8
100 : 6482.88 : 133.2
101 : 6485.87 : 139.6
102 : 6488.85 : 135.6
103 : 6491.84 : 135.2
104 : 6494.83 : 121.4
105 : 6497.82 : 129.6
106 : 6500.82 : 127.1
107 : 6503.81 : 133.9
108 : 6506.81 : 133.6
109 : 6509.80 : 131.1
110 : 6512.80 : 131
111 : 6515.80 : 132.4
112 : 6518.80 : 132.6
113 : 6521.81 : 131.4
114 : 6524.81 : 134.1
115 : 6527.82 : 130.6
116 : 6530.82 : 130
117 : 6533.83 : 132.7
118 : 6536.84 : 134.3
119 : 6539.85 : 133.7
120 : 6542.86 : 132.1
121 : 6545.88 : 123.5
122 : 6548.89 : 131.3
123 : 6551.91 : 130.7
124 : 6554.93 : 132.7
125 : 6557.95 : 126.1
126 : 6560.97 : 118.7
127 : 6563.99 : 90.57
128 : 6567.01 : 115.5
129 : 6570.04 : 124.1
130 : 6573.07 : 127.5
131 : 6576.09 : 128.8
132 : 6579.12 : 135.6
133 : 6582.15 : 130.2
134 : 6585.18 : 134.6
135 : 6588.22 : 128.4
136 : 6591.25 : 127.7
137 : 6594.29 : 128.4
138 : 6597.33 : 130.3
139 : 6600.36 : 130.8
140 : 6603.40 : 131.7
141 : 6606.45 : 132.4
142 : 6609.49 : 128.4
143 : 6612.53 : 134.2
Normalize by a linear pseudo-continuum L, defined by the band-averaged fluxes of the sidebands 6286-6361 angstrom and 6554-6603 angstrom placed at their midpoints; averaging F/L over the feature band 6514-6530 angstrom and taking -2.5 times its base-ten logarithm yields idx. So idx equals -0.04 mag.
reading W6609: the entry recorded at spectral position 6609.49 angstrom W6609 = 128.4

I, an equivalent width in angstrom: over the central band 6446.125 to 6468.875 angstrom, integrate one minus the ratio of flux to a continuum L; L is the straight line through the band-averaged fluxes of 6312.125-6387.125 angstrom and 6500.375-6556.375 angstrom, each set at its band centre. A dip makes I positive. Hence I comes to 0.5 angstrom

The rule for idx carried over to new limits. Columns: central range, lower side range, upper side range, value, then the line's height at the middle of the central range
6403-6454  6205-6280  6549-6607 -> -0.02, 130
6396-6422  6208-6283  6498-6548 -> 0.00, 133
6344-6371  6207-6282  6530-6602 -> -0.02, 132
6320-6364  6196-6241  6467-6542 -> 0.00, 135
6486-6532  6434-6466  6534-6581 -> -0.03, 128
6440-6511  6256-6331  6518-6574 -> -0.02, 129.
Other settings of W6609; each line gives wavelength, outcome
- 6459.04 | 130.7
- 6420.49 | 125.8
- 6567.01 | 115.5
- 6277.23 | 134.5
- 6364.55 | 137.7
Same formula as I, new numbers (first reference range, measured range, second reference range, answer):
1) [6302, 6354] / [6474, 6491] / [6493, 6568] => -0.5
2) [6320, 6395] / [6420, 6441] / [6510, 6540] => 0.4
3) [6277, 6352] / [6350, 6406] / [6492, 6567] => -0.6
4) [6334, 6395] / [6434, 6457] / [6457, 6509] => 0.2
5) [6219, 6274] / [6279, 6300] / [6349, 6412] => 0.1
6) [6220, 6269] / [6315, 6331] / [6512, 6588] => -0.3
